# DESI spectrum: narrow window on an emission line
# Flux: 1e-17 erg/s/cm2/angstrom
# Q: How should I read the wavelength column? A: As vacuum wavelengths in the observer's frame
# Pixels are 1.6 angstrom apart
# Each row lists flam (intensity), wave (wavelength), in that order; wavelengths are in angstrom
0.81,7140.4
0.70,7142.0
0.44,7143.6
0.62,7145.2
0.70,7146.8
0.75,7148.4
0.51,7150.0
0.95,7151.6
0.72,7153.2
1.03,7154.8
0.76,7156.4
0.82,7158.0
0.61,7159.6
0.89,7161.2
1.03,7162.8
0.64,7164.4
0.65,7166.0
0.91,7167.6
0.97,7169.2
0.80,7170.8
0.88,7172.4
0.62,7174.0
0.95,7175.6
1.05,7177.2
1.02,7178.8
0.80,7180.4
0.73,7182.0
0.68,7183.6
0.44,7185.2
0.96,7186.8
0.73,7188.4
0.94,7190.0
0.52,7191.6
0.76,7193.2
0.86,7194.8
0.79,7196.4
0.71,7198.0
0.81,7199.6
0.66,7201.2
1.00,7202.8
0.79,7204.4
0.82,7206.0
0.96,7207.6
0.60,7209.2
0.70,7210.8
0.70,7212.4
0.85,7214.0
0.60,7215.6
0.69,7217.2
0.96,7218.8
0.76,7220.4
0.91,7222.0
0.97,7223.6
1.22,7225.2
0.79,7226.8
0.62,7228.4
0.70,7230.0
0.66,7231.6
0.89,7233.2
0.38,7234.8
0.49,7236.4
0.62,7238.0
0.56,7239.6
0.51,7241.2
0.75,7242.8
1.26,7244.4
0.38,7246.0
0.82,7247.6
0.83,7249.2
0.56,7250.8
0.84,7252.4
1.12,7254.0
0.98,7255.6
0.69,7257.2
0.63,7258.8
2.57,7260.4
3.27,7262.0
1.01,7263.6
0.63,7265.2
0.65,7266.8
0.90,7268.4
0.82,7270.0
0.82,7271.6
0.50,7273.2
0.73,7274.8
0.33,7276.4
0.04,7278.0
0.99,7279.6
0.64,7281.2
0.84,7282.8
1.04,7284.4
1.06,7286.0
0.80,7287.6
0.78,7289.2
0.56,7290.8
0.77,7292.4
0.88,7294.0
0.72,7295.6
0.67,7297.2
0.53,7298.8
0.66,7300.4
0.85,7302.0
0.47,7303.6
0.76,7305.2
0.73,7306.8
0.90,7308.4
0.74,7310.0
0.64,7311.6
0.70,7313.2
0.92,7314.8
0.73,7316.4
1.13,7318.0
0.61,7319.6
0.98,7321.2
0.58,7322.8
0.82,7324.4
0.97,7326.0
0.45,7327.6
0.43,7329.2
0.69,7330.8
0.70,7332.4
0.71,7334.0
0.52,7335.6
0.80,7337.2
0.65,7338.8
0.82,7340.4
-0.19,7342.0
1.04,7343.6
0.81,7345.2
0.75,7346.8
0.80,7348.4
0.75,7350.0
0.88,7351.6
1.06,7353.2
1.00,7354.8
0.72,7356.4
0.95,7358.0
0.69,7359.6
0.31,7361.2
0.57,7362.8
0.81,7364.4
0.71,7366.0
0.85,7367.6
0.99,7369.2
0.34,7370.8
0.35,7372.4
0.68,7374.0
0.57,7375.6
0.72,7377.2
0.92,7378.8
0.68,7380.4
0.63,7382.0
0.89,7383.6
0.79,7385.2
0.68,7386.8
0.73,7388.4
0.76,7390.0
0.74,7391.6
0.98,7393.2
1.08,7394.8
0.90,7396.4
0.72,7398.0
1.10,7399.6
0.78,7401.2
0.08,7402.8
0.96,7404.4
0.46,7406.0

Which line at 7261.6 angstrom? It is H-alpha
